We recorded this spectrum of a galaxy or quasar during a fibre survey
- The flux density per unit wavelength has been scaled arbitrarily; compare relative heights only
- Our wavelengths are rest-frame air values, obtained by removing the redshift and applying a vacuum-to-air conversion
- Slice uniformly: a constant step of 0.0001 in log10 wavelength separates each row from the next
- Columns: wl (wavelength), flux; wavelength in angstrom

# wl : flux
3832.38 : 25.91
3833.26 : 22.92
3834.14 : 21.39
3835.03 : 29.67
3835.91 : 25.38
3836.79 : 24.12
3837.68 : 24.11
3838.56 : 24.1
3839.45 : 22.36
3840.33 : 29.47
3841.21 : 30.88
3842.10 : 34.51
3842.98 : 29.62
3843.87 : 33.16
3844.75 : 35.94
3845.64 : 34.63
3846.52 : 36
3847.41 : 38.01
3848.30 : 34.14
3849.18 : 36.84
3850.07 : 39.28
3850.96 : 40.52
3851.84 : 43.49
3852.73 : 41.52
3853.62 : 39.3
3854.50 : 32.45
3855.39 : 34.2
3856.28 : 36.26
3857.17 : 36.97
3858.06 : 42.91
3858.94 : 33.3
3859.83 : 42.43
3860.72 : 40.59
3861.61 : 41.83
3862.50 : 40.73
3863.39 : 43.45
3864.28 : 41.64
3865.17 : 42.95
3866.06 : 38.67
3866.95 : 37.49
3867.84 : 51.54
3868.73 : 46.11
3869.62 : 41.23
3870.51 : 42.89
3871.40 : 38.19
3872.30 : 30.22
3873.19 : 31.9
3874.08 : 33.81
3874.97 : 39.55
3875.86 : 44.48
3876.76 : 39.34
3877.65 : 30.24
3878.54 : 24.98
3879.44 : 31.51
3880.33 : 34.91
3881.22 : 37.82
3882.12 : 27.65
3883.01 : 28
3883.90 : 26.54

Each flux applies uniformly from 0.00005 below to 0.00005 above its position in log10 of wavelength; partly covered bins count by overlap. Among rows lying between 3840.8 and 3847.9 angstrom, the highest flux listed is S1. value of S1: 38.01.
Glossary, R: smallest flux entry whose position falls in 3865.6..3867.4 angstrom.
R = 37.49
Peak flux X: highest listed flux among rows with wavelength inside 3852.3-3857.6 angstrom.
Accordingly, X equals 41.52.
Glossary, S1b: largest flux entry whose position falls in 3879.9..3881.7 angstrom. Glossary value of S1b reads 37.82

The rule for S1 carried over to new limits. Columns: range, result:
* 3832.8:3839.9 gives 29.67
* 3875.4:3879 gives 44.48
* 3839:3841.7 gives 30.88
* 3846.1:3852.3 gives 43.49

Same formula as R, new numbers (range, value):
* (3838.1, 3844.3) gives 22.36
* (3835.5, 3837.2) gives 24.12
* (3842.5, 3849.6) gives 29.62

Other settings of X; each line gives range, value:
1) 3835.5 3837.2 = 25.38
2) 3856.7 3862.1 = 42.91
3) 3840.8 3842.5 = 34.51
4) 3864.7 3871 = 51.54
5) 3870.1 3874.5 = 42.89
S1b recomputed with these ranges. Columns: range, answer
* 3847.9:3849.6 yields 36.84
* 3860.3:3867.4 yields 43.45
